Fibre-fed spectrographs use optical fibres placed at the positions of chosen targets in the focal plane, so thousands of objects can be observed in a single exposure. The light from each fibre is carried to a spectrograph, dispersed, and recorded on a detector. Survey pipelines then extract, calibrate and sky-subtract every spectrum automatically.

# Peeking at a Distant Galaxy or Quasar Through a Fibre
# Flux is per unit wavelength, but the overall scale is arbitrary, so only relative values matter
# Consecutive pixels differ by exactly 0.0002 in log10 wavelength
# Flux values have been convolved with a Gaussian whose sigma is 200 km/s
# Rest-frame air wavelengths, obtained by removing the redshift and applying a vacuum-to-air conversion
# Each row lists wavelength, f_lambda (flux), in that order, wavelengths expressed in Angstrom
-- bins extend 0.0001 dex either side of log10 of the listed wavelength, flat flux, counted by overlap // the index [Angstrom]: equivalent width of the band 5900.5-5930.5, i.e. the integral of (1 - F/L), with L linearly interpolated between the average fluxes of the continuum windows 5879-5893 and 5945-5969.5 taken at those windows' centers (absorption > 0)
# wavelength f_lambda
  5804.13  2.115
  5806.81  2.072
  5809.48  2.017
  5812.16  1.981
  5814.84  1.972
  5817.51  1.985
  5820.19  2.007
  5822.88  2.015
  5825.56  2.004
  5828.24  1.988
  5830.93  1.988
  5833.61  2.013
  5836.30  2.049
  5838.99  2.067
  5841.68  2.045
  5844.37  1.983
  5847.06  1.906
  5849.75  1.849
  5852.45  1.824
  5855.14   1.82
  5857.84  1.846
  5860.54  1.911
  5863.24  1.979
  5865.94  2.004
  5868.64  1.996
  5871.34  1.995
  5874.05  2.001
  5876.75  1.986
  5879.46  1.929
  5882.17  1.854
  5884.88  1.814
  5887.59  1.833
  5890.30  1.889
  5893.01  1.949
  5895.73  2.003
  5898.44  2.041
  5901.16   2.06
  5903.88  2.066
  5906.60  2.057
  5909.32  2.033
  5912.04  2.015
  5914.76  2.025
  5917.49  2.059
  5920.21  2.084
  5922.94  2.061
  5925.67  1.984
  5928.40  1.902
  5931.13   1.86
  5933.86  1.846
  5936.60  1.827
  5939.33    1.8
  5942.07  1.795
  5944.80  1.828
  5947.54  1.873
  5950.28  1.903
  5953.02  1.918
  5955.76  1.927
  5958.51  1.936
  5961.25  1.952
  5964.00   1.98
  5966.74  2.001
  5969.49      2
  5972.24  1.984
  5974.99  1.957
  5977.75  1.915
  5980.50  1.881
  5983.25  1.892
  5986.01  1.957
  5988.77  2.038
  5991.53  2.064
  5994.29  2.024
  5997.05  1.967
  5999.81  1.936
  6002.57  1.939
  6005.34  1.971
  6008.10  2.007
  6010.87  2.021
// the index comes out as -2.1 Angstrom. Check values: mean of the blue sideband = 1.87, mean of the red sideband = 1.93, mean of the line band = 2.03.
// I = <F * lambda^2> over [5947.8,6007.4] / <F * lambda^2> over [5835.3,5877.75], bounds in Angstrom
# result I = 1.04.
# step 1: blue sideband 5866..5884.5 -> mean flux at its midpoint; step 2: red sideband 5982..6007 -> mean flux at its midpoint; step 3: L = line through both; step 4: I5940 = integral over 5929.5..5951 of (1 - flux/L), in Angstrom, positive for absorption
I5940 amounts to 1.4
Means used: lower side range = 1.96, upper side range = 1.98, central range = 1.84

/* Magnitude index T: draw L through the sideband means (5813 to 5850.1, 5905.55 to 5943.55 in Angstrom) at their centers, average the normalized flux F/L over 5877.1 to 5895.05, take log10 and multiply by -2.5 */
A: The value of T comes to 0.05 mag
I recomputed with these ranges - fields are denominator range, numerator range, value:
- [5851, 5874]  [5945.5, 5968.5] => 1.04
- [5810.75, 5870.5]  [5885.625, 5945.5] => 1.02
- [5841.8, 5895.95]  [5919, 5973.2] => 1.03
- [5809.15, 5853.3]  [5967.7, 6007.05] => 1.05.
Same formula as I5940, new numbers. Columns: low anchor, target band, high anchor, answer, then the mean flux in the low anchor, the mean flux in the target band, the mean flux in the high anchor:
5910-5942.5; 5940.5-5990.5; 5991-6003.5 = 0.9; 1.94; 1.93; 1.98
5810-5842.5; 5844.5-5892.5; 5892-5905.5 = 2.6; 2.01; 1.91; 2.03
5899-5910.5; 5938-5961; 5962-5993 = 1.4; 2.05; 1.88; 1.97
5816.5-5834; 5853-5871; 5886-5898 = 0.3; 2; 1.93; 1.93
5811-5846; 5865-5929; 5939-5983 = -0.8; 2.01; 1.99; 1.92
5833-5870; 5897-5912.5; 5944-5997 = -0.8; 1.95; 2.05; 1.95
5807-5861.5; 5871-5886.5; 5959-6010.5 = 0.3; 1.97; 1.92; 1.97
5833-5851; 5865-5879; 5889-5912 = 0.1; 1.99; 1.99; 2.01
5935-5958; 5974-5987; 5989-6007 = 0.2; 1.86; 1.92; 1.99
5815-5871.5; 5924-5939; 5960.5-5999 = 0.7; 1.97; 1.88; 1.97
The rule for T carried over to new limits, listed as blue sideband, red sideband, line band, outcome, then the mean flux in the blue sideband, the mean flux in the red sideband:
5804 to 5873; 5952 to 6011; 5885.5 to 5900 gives 0.02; 1.98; 1.97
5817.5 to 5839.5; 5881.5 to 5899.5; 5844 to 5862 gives 0.06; 2.01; 1.91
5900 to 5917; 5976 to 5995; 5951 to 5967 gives 0.02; 2.04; 1.96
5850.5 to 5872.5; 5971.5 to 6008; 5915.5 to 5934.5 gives -0.02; 1.92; 1.96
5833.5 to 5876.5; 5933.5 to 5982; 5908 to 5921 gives -0.06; 1.95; 1.91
